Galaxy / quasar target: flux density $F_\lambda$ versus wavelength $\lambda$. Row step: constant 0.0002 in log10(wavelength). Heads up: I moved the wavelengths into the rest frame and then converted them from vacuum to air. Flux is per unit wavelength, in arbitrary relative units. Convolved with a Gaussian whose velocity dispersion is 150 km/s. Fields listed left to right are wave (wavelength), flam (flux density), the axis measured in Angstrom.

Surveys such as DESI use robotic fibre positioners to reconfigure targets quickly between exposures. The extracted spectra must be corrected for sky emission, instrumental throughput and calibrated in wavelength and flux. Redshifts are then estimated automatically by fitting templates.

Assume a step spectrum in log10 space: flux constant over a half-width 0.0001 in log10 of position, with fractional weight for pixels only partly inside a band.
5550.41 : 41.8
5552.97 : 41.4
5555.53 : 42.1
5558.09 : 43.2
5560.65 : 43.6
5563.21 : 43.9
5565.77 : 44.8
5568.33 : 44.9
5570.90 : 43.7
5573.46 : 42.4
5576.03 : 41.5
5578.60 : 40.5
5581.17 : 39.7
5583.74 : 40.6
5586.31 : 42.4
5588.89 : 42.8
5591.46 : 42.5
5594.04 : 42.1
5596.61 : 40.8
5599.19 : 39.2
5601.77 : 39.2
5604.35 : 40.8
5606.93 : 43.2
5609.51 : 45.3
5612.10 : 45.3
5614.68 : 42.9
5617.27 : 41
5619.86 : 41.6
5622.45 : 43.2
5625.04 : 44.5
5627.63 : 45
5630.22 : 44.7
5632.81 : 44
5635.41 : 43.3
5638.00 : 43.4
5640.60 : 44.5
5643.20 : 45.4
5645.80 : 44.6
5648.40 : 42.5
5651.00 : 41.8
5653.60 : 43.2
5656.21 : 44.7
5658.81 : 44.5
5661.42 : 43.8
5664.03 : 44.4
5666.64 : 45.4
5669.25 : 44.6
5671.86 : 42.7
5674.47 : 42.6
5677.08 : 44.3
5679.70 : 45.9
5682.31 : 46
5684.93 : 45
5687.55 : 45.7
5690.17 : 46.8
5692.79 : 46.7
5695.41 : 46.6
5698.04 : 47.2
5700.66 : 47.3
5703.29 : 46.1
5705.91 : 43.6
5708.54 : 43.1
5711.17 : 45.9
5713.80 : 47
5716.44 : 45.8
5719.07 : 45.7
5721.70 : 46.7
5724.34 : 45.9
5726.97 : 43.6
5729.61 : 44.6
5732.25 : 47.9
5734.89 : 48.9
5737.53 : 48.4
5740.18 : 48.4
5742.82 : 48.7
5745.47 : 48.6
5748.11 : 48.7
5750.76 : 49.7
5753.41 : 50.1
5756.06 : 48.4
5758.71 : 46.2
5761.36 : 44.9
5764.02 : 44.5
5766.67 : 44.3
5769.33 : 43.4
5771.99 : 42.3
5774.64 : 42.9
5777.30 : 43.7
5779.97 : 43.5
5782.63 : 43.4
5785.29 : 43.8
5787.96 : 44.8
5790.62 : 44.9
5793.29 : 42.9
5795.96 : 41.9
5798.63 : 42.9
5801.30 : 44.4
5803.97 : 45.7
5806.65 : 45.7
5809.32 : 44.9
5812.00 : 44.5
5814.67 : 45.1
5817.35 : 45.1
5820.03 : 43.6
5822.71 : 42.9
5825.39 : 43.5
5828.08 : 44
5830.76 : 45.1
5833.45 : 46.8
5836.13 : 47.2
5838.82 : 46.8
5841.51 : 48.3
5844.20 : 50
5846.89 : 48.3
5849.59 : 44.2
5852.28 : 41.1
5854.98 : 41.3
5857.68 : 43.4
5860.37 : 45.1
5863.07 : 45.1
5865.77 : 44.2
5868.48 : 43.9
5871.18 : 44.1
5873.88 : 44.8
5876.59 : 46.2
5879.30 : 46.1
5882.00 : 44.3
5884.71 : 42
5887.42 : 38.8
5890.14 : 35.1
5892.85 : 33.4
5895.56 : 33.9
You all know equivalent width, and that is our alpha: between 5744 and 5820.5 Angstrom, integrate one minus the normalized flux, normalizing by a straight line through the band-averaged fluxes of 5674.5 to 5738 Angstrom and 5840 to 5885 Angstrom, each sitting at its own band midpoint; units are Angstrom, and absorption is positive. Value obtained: 0.7 Angstrom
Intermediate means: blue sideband 45.9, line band 45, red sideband 44.9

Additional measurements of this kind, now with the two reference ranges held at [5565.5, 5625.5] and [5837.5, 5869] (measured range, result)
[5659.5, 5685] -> -0.80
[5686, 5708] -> -1.40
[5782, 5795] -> 0.14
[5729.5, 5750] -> -2.06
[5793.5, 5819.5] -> 0.15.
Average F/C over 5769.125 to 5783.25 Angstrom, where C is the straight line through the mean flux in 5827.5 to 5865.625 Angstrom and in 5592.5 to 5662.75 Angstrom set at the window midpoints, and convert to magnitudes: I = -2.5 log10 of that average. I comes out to 0.04 mag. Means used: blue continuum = 43.1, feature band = 43.2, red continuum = 45.5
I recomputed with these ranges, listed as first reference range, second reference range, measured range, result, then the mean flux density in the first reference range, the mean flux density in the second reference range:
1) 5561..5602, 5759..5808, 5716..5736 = -0.07 mag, 42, 43.9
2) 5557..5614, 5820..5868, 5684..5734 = -0.05 mag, 42.4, 45.1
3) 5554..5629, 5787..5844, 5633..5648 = -0.03 mag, 42.5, 44.9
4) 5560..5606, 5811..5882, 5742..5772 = -0.07 mag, 42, 45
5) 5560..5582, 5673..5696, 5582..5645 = 0.03 mag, 42.8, 45.5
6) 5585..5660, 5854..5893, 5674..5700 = -0.07 mag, 43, 42.8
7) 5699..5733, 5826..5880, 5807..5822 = 0.02 mag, 45.6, 45.3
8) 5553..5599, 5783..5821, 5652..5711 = -0.04 mag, 42.3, 44.3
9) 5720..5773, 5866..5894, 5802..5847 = -0.04 mag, 46.7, 42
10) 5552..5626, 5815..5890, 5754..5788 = -0.01 mag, 42.4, 44.5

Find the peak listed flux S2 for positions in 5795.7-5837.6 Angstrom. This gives 47.2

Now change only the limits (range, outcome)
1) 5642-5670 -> 45.4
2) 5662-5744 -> 48.9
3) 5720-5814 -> 50.1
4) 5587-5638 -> 45.3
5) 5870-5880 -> 46.2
